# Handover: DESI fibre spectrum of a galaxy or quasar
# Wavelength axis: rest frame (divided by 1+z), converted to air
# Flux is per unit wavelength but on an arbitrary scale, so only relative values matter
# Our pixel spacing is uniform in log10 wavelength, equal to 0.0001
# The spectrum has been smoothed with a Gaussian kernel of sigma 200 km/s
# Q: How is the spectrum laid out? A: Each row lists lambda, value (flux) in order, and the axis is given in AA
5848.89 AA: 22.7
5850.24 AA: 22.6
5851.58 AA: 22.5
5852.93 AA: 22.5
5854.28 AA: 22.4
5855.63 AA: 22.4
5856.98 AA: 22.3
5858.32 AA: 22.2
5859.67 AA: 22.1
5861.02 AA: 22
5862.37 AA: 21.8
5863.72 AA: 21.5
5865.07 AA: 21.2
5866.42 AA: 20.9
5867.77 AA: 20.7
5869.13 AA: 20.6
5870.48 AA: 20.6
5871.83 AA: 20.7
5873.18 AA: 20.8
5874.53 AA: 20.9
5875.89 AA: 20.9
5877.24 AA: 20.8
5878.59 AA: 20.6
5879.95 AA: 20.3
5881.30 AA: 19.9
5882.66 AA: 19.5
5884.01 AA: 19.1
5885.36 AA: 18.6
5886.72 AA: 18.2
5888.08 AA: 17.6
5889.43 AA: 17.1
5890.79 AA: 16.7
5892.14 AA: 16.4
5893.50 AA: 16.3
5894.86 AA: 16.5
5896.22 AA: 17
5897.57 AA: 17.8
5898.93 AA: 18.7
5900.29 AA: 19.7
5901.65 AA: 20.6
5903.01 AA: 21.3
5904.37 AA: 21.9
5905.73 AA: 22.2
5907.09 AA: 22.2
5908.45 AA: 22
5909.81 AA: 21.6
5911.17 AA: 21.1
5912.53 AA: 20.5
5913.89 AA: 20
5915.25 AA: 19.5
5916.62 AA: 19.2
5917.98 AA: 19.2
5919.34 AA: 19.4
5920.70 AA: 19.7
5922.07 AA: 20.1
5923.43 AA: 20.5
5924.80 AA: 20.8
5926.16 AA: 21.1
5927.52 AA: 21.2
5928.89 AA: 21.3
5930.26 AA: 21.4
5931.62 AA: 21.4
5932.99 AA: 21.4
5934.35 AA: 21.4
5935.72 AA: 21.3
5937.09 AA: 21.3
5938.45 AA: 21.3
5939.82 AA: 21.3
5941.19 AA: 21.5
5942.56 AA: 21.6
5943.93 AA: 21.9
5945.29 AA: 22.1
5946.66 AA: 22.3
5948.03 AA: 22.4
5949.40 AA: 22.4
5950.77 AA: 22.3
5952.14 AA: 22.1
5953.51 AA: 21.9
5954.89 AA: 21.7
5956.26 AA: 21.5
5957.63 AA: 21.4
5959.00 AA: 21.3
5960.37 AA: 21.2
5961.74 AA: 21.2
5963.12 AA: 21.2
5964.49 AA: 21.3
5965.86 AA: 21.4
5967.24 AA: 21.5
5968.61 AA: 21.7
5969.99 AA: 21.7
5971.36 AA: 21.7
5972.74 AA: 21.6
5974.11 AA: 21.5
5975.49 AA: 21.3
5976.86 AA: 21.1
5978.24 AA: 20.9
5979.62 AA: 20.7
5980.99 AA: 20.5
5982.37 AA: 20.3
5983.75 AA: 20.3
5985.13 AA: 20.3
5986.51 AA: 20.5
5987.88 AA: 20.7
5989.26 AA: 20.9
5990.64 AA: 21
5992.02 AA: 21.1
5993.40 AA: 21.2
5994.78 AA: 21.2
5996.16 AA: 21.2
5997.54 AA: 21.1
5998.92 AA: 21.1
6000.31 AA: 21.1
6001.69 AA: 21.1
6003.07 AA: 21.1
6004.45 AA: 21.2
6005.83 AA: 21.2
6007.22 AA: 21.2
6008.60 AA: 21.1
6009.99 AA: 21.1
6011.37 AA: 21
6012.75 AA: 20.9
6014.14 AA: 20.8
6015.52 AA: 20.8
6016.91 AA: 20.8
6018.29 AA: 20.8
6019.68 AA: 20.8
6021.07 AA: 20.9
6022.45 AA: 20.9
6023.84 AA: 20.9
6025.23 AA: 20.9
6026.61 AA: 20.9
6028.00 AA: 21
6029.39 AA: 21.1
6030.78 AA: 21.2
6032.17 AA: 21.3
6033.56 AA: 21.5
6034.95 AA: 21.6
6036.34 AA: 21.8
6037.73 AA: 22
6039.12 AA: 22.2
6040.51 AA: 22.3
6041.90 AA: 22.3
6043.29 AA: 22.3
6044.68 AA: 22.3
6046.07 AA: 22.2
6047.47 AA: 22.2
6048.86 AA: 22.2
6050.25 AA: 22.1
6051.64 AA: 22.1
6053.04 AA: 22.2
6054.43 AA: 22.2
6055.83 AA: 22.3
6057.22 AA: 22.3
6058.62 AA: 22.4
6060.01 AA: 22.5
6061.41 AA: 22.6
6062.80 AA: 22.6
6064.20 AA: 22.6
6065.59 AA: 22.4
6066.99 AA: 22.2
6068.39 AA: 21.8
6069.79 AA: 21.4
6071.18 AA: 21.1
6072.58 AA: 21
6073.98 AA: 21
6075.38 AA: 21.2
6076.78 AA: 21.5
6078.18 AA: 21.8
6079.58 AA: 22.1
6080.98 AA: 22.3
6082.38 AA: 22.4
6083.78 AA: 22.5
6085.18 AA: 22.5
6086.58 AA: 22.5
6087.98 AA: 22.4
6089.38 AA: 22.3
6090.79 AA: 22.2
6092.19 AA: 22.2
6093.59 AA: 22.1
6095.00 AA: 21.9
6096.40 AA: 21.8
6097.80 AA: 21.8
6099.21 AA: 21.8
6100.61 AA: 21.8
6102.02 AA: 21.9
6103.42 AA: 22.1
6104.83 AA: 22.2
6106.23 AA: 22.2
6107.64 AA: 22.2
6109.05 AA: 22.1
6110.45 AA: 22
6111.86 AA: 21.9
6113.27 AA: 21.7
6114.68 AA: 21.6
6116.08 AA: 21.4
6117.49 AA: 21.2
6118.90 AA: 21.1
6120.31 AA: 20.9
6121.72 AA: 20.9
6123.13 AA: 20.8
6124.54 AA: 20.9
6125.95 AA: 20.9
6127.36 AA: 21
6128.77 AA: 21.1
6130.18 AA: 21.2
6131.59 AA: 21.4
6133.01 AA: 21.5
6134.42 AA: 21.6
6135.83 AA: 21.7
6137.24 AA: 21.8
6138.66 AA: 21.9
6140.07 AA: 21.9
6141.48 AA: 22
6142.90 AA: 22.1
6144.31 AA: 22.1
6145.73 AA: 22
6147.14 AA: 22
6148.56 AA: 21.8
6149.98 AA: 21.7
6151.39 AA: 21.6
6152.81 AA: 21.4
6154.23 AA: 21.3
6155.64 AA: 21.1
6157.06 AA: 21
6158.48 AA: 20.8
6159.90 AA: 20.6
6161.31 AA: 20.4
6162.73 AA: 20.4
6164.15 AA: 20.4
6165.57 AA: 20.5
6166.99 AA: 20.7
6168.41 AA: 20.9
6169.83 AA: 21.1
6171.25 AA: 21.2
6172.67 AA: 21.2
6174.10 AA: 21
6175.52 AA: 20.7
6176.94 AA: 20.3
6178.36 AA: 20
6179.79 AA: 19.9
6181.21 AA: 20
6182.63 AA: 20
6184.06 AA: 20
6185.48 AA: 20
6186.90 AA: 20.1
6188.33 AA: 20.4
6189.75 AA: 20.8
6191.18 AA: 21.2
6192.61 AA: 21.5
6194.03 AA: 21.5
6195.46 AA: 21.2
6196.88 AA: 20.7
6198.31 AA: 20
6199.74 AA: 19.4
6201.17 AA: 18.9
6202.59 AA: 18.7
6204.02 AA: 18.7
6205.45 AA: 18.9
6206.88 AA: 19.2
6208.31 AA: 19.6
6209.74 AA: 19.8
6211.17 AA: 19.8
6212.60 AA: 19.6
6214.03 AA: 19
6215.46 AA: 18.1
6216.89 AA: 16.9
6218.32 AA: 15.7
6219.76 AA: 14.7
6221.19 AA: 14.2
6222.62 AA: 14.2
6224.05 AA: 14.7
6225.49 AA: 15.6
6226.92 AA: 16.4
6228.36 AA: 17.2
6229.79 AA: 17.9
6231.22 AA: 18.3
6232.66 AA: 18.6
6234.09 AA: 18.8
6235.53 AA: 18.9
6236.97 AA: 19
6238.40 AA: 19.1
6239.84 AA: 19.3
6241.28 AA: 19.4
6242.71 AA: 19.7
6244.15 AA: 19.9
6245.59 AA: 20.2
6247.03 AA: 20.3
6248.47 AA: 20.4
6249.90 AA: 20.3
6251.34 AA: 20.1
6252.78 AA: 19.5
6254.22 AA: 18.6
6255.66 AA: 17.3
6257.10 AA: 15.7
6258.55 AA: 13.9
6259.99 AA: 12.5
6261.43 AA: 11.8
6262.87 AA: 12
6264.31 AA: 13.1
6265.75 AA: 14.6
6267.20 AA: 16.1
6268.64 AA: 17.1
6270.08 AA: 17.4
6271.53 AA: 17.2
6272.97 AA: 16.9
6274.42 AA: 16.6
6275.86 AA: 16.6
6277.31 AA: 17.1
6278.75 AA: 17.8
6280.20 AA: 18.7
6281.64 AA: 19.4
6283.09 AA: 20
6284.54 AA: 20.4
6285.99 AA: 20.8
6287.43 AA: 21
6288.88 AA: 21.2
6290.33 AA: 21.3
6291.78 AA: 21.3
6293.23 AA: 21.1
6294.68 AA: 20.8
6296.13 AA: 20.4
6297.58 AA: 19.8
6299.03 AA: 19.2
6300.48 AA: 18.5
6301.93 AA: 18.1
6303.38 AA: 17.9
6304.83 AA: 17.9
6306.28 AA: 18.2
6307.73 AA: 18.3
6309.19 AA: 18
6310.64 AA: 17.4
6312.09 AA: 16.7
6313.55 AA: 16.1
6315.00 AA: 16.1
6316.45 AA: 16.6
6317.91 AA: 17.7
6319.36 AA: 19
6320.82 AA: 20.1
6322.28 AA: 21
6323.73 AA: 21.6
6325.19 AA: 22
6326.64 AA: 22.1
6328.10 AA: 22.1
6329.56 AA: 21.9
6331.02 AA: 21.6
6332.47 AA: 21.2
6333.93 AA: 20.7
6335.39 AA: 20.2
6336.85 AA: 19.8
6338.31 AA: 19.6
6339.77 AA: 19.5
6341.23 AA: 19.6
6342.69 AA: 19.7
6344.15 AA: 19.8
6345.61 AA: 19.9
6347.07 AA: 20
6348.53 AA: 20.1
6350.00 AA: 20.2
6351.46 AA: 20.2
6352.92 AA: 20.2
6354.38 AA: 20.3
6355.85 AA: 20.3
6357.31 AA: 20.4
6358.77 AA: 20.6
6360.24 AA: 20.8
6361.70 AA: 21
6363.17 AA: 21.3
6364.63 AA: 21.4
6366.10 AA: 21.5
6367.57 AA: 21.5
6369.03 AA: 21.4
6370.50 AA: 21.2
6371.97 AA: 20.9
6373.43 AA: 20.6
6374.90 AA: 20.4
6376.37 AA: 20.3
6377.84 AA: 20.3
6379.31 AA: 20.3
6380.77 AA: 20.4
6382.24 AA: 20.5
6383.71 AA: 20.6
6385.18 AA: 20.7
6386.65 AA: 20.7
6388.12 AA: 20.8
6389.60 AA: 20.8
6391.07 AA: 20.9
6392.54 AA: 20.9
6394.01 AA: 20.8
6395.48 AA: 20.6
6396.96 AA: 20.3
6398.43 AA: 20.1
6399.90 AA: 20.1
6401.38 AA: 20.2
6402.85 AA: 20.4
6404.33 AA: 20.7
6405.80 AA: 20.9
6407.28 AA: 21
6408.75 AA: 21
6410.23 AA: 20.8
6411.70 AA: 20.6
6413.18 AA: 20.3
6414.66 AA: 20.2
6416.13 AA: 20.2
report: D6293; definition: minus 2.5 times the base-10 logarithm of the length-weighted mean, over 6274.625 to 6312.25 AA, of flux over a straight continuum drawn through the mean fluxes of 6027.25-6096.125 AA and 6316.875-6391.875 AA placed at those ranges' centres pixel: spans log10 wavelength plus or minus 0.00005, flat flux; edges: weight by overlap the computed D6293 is 0.09 mag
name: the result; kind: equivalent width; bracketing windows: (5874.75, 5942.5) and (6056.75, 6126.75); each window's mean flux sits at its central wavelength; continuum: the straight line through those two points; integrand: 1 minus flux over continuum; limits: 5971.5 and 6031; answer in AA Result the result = -0.1 AA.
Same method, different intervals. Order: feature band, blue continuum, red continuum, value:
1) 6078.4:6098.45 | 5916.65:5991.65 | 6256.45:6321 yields -2.4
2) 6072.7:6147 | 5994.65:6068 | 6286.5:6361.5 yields -2.3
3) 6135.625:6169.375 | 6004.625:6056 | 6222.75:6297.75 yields -2.8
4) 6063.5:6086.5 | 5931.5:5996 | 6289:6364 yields -1.1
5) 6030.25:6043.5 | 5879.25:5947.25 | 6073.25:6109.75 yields -0.2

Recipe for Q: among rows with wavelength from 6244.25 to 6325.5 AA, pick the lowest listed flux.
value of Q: 11.8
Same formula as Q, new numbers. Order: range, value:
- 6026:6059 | 20.9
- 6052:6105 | 21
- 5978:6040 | 20.3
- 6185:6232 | 14.2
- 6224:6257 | 14.7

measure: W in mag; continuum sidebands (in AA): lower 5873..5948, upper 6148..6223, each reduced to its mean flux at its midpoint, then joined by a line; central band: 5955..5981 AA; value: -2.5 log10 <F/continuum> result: -0.064 mag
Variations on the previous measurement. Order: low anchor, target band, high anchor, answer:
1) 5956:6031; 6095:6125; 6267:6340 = -0.067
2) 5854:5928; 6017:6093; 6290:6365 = -0.095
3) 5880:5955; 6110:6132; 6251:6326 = -0.117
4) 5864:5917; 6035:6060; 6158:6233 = -0.140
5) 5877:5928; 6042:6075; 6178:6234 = -0.154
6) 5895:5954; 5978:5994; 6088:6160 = 0.022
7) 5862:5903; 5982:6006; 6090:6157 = -0.025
